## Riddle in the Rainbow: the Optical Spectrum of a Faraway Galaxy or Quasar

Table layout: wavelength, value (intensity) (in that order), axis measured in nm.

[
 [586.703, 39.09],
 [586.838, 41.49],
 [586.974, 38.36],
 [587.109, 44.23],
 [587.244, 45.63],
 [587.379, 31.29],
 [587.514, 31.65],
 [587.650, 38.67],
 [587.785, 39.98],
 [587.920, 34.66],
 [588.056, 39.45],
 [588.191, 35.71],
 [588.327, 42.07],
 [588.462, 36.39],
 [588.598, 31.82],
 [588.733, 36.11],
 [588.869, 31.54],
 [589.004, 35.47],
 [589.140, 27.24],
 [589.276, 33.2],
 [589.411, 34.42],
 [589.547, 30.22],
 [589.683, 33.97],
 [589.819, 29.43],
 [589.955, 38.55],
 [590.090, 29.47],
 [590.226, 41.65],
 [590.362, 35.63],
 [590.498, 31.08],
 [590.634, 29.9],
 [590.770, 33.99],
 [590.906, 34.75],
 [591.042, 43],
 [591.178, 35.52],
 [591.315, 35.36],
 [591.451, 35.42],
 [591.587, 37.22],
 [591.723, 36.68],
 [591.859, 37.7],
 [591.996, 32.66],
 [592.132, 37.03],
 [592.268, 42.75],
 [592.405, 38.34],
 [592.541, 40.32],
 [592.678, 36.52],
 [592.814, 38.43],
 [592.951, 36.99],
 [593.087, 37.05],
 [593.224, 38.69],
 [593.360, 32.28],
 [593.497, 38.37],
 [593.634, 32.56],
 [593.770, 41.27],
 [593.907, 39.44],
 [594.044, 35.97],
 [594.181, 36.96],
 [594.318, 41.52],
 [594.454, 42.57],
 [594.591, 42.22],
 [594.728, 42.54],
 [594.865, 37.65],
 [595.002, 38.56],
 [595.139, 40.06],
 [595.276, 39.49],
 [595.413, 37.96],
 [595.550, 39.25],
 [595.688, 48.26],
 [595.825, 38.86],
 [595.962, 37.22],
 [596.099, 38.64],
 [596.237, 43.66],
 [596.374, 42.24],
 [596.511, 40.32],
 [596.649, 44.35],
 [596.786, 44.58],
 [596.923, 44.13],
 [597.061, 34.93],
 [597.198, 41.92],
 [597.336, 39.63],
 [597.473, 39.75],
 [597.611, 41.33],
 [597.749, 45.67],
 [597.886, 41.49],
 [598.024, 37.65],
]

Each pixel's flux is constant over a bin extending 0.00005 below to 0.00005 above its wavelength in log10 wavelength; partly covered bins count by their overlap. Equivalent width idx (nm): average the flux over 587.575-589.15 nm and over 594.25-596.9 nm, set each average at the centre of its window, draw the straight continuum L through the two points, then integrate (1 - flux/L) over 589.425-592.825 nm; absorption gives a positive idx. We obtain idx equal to 0.20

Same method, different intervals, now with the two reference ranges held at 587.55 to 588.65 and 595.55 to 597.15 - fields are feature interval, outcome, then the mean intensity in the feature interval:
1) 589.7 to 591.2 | 0.144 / 34.8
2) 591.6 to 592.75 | 0.047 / 37.7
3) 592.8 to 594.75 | 0.087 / 38.4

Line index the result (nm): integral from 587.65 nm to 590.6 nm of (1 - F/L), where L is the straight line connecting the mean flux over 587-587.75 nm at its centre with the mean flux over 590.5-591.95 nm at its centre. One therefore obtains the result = 0.20 nm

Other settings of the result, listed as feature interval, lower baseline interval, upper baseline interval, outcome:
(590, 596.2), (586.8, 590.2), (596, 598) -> 0.17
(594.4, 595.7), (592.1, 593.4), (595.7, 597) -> 0.00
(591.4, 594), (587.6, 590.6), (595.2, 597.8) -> 0.03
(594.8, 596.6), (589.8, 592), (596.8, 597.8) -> -0.02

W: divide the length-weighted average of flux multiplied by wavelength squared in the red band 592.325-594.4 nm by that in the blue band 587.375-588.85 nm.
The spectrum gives 1.1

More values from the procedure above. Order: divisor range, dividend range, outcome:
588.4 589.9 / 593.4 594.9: 1.21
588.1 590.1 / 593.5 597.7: 1.21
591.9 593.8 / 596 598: 1.13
